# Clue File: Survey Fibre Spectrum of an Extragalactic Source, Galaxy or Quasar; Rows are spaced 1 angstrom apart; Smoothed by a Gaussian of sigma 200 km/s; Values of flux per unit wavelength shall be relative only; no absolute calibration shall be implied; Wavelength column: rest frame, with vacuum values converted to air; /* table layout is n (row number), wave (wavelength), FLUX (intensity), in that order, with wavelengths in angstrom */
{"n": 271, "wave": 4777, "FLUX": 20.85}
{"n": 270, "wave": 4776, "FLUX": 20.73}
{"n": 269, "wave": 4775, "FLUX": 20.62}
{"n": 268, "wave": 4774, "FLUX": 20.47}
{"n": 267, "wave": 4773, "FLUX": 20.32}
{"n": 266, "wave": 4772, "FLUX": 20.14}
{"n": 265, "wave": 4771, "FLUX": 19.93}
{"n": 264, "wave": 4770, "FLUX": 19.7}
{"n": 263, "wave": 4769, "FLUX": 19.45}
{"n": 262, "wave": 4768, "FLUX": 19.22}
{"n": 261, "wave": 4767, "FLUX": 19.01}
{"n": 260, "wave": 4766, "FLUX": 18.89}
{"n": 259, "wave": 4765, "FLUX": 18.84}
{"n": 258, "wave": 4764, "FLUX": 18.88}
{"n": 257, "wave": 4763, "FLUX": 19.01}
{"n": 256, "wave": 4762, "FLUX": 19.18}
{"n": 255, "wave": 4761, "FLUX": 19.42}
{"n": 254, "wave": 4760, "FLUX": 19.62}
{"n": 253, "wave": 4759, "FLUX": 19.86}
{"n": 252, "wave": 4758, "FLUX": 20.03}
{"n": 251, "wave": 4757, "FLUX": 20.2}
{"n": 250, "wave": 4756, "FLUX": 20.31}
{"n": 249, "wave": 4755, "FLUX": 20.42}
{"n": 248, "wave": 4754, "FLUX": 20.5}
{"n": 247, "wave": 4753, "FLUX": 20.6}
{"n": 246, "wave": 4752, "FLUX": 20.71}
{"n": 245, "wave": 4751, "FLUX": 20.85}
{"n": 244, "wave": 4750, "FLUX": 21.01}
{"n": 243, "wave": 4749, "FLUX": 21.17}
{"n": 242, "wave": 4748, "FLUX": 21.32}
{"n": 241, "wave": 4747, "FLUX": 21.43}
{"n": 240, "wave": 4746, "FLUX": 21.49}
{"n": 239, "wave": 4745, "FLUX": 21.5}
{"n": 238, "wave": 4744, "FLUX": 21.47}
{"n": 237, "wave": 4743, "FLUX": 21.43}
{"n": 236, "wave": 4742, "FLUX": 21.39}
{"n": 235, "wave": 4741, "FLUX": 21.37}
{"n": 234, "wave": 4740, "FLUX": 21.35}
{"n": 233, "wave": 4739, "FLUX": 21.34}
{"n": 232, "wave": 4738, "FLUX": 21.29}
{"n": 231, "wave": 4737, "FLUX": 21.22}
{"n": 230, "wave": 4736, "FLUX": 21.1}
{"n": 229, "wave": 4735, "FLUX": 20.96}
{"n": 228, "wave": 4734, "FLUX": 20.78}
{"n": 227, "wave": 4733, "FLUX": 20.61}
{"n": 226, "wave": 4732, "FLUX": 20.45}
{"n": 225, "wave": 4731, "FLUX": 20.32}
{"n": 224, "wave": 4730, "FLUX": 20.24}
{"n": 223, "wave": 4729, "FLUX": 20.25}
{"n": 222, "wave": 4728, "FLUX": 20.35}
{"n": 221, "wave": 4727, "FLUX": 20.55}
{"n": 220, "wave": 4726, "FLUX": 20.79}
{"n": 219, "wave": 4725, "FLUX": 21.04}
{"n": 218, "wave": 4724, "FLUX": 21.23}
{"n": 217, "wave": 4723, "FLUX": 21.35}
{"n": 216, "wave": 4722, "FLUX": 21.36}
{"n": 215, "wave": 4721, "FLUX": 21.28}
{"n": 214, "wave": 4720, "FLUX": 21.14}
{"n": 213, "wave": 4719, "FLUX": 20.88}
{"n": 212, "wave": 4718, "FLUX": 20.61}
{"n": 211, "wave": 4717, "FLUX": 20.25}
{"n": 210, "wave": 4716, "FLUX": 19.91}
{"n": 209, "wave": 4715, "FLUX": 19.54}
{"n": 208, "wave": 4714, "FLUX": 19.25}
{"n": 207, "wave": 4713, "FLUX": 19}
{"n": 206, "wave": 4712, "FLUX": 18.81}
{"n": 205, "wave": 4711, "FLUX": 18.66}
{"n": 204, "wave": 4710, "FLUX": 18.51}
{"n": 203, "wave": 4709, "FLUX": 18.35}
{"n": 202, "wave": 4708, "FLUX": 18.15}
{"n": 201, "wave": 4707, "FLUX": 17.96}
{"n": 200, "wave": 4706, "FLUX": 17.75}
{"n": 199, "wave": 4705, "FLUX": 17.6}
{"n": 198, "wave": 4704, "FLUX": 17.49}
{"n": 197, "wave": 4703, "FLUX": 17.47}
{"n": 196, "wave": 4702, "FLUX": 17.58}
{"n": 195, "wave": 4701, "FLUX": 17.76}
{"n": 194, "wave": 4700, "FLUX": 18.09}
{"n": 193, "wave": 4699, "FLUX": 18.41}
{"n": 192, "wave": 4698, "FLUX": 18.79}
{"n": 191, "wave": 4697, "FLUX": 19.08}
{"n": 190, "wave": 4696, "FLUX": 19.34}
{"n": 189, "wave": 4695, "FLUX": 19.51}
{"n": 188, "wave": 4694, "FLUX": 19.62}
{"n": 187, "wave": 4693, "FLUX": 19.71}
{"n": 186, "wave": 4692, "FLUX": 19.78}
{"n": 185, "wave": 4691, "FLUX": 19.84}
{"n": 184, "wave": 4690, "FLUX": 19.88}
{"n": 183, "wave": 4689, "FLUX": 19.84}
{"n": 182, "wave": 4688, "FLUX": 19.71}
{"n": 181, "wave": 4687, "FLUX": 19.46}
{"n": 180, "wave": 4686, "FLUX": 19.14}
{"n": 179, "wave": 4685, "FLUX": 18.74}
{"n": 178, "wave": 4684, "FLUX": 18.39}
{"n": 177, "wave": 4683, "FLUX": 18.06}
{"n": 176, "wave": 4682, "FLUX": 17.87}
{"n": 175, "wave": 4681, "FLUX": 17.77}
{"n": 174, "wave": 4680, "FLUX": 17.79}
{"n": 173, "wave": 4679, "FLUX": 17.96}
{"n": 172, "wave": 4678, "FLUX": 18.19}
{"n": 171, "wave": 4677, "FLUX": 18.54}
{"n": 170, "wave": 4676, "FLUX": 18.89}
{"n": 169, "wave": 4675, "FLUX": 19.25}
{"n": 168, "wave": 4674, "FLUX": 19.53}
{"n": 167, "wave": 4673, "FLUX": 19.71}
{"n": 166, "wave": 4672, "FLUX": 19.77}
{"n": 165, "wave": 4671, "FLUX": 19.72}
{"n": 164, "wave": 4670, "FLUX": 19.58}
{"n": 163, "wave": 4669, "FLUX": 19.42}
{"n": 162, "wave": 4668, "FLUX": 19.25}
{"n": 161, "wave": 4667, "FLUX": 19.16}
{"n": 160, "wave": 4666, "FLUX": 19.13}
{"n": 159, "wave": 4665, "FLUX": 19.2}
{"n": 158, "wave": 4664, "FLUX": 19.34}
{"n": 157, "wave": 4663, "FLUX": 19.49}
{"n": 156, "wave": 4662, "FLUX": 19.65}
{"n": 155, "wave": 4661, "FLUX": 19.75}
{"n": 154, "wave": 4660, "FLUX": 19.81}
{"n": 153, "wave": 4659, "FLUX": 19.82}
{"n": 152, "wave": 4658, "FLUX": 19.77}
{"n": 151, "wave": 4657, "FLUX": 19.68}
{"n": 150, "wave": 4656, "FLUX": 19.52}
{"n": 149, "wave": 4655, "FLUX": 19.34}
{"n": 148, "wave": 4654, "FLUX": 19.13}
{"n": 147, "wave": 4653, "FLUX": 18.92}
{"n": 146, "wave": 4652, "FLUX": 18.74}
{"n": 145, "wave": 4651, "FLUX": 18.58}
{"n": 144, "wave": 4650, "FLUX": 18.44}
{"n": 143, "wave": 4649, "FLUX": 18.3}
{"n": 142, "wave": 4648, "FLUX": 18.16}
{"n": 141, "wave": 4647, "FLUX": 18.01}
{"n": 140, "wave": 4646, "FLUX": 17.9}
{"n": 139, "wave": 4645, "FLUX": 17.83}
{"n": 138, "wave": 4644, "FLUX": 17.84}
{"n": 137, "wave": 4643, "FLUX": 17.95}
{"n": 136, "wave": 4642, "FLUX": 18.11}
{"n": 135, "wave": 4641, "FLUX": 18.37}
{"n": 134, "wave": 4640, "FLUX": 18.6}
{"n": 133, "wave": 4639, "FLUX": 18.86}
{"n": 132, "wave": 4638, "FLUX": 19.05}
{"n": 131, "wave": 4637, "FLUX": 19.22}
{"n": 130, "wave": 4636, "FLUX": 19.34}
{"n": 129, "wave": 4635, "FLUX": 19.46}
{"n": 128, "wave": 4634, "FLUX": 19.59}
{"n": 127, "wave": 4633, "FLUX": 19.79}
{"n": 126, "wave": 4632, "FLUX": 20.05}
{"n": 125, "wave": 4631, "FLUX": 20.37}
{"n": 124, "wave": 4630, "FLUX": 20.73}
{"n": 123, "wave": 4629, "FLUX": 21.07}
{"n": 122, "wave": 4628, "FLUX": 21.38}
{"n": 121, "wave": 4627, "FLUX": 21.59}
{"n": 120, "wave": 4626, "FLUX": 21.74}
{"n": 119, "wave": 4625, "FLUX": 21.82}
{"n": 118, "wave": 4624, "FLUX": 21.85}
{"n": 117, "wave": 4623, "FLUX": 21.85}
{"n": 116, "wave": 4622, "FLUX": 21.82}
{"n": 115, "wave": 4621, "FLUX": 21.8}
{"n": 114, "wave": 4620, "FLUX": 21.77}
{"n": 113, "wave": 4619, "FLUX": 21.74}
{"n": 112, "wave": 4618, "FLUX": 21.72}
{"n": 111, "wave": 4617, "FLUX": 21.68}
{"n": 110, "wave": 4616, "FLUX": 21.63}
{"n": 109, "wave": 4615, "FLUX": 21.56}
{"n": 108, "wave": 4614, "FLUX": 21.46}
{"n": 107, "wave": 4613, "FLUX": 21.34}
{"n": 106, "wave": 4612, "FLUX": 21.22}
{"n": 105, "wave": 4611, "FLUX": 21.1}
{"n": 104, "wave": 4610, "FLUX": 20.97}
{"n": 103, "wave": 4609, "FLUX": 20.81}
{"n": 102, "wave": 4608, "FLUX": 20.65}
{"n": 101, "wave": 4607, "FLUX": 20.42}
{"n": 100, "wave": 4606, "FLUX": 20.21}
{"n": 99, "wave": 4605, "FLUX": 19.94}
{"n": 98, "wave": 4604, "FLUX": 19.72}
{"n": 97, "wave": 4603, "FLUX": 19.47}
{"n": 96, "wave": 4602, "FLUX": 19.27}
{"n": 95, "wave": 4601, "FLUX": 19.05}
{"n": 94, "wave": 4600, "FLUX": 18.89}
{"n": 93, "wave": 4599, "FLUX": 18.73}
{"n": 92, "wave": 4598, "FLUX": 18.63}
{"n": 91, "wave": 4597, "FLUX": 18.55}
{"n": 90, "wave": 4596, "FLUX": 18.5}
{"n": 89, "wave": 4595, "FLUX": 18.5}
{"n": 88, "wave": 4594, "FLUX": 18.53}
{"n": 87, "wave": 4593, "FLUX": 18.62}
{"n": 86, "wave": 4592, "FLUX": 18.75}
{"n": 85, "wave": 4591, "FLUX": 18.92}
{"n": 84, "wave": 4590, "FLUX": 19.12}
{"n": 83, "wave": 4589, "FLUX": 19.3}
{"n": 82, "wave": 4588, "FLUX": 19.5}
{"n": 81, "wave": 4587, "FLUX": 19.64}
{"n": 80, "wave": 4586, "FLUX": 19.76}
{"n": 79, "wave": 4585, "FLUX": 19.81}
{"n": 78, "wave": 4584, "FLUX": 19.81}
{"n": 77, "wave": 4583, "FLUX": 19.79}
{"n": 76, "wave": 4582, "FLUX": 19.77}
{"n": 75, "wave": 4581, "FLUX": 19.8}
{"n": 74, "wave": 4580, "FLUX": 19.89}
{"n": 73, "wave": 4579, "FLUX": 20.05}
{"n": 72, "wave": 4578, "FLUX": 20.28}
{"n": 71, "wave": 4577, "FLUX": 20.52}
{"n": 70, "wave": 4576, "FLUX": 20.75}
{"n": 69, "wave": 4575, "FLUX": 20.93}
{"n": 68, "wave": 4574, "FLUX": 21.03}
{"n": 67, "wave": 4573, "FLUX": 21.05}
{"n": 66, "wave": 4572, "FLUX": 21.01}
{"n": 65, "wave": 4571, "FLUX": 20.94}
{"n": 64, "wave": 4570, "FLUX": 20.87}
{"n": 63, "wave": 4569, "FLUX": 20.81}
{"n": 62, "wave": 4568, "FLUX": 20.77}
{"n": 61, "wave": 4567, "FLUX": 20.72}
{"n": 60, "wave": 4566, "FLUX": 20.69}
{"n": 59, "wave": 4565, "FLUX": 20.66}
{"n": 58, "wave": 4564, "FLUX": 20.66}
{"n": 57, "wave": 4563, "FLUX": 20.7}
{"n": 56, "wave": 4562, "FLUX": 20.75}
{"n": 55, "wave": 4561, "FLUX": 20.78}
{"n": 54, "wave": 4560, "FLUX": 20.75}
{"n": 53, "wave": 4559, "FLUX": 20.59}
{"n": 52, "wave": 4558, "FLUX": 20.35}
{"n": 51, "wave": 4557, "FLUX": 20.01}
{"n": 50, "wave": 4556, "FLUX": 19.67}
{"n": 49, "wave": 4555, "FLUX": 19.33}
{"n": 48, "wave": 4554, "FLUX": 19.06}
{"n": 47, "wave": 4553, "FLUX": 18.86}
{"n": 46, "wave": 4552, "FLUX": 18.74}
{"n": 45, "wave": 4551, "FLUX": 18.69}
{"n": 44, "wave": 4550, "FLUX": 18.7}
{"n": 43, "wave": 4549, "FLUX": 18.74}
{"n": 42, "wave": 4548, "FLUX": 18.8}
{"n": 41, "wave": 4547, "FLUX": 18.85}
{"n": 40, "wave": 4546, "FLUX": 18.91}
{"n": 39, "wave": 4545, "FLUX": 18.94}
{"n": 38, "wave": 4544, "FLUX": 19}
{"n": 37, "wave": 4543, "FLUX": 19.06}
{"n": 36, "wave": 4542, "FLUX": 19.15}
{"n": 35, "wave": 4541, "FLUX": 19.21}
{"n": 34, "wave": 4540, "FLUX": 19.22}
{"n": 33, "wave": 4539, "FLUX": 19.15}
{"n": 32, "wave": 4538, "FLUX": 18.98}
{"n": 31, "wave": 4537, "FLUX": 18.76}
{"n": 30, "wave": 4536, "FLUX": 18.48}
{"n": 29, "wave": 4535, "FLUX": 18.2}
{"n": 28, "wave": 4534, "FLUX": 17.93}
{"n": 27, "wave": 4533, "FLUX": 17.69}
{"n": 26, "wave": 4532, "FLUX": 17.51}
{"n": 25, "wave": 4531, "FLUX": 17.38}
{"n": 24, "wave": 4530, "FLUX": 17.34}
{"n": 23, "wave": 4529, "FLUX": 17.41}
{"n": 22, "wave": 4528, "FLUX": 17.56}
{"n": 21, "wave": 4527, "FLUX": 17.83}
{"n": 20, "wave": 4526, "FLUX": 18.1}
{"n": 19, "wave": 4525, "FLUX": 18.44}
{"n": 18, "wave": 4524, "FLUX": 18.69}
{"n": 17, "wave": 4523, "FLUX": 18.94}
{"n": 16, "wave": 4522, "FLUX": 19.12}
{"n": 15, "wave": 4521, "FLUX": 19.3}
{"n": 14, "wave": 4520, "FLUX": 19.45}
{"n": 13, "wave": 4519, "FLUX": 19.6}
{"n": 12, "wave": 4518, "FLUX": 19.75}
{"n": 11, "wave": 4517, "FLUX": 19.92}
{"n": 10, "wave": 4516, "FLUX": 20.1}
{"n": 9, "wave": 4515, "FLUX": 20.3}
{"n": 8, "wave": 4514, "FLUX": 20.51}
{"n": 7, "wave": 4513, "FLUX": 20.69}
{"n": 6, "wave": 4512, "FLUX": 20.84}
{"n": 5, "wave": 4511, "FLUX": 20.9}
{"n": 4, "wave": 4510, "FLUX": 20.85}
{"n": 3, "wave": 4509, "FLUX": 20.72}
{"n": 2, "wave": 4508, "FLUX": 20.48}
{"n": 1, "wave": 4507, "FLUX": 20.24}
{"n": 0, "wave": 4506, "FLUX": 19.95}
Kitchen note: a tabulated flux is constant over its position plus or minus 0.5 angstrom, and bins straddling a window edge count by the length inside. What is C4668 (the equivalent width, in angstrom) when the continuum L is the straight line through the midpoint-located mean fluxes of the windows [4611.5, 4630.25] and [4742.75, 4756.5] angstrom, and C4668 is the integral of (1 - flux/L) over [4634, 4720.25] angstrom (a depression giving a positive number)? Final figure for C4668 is 9.6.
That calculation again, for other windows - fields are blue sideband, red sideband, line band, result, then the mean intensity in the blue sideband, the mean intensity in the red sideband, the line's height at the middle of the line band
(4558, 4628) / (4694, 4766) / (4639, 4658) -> 1.6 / 20.4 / 20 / 20.2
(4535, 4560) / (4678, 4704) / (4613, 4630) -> -2.4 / 19.1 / 18.7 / 18.9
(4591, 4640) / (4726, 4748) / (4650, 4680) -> 2.0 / 20.3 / 21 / 20.6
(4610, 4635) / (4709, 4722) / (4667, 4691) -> 1.6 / 21.2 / 19.8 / 20.4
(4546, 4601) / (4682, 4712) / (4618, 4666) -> -1.3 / 19.8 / 18.7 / 19.2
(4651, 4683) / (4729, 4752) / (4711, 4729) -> 0.1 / 19.1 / 21.1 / 20.5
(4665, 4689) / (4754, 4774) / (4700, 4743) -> -1.4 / 18.9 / 19.6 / 19.3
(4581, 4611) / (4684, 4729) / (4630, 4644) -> 0.2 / 19.5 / 19.4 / 19.4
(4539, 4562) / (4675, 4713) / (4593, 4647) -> -3.0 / 19.4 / 18.6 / 19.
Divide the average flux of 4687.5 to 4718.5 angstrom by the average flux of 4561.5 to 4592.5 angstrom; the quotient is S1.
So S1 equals 0.9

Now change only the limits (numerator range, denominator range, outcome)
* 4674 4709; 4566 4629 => 0.92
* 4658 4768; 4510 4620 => 1.00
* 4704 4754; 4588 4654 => 1.03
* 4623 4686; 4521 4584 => 0.99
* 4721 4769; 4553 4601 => 1.03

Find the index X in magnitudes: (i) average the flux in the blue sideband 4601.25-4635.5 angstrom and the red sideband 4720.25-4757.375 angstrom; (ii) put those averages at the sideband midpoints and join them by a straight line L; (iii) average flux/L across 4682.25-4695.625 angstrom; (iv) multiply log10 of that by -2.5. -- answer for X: 0.09 mag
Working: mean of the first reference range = 20.9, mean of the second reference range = 21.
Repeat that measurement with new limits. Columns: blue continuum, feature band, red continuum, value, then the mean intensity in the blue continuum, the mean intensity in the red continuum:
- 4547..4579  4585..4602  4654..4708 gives 0.050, 20.2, 19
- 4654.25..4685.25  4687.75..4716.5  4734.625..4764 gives 0.054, 19.1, 20.7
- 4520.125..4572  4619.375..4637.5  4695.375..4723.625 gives -0.092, 19.2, 19.1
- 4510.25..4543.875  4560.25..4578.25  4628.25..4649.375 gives -0.098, 19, 19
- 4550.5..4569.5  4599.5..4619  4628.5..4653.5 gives -0.066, 20.1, 18.9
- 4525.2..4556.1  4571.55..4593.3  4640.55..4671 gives -0.069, 18.5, 19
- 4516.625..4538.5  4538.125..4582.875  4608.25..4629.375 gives -0.020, 18.5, 21.5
